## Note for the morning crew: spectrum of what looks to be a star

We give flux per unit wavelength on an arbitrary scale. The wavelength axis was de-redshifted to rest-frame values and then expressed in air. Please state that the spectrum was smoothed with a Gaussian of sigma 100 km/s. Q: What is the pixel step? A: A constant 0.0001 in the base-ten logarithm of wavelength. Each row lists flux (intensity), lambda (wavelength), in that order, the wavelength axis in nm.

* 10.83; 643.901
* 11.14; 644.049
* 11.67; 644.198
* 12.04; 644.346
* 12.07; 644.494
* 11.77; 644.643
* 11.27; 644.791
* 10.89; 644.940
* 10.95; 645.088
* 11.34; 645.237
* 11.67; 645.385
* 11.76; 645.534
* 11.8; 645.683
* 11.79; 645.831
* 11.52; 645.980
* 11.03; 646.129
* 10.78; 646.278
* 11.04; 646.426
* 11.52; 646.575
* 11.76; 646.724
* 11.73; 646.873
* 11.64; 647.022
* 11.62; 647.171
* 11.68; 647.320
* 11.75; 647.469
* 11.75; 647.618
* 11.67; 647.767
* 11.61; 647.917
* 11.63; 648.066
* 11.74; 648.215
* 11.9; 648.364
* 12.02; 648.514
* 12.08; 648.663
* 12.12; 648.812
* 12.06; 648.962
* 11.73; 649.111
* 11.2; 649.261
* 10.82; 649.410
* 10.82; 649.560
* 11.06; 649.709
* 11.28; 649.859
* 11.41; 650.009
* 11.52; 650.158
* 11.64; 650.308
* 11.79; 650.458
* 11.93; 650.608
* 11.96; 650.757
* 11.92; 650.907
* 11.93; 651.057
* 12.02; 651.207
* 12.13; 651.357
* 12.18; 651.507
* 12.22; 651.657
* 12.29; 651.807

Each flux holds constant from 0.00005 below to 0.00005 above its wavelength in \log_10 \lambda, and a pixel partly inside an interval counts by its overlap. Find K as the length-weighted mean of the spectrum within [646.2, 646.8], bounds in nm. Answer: 11.3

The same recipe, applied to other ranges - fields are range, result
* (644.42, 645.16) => 11.4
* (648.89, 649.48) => 11.5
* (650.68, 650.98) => 12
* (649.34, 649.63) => 10.8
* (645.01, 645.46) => 11.3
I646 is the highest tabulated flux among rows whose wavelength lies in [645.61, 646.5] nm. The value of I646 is 11.8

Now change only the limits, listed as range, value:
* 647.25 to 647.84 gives 11.75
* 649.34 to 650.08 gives 11.41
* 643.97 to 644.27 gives 11.67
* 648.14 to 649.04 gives 12.12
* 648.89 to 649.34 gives 12.06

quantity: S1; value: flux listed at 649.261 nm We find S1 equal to 11.2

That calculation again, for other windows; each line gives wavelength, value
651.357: 12.13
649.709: 11.06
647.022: 11.64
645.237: 11.34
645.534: 11.76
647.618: 11.75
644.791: 11.27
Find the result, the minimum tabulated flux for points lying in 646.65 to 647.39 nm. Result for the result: 11.62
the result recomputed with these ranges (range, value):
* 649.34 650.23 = 10.82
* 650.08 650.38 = 11.52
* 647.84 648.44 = 11.61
